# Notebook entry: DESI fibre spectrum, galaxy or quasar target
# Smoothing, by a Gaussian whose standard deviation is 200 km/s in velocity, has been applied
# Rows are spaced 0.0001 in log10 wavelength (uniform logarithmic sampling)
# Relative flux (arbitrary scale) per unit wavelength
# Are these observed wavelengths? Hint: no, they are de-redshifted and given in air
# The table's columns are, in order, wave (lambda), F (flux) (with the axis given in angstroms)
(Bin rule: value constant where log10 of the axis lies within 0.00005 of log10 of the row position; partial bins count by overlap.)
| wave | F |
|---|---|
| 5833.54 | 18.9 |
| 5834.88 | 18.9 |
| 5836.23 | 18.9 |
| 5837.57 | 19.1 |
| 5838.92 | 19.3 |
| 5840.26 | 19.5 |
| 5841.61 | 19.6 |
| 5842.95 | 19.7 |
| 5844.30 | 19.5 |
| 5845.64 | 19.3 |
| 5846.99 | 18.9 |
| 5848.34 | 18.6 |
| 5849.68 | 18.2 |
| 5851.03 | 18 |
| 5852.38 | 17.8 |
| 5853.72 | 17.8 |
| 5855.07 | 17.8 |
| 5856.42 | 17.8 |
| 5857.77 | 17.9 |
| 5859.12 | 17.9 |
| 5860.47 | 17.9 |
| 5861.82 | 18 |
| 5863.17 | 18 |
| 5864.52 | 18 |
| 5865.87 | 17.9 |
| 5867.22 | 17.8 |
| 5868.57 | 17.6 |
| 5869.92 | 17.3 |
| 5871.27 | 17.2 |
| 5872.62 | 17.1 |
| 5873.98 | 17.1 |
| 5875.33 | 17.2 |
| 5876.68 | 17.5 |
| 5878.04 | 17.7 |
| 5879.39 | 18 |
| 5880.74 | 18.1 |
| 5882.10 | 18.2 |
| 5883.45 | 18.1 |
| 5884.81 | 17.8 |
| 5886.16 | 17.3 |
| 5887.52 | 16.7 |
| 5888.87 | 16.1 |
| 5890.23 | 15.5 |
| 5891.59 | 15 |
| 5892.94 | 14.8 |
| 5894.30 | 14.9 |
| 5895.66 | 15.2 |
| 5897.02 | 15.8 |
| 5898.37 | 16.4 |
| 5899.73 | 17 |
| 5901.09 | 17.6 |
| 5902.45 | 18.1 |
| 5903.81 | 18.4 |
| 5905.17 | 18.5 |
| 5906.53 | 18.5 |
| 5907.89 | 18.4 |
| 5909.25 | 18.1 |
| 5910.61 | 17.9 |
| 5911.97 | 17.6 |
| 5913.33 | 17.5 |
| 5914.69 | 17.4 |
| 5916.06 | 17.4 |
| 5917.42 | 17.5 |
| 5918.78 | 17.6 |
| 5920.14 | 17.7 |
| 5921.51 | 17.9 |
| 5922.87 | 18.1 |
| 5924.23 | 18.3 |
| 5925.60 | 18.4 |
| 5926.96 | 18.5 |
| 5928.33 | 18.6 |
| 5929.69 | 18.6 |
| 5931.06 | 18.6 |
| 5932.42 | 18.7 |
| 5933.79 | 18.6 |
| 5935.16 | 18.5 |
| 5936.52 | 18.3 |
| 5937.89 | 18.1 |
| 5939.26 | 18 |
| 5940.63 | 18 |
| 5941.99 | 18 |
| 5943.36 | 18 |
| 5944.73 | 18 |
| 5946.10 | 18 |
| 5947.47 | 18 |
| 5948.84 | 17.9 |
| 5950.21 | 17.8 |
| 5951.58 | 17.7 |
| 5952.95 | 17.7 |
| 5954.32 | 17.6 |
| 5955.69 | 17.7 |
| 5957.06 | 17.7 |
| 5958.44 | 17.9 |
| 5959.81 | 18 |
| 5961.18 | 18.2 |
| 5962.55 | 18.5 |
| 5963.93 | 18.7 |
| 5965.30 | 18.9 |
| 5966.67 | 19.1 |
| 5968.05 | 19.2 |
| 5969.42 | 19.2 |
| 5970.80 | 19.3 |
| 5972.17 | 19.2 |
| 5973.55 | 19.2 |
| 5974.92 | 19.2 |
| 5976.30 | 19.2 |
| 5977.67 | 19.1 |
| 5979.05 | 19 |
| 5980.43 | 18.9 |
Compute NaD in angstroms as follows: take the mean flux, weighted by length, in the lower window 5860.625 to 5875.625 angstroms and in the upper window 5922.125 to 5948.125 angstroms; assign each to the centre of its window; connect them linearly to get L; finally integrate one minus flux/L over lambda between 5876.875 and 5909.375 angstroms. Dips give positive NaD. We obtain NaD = 1.4 angstroms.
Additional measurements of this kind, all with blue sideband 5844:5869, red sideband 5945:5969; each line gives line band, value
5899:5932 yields 0.2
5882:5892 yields 0.7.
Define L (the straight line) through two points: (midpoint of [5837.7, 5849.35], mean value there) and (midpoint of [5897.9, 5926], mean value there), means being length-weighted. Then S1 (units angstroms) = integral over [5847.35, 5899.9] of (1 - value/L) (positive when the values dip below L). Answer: 3.9 angstroms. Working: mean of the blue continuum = 19.3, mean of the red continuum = 17.8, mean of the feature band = 17.3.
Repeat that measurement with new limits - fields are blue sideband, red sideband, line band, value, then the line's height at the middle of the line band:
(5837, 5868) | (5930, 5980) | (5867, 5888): 1.01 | 18.4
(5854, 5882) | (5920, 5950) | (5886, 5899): 1.59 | 17.9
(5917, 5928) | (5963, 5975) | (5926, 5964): 0.84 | 18.5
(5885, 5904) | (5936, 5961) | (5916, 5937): -1.17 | 17.3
